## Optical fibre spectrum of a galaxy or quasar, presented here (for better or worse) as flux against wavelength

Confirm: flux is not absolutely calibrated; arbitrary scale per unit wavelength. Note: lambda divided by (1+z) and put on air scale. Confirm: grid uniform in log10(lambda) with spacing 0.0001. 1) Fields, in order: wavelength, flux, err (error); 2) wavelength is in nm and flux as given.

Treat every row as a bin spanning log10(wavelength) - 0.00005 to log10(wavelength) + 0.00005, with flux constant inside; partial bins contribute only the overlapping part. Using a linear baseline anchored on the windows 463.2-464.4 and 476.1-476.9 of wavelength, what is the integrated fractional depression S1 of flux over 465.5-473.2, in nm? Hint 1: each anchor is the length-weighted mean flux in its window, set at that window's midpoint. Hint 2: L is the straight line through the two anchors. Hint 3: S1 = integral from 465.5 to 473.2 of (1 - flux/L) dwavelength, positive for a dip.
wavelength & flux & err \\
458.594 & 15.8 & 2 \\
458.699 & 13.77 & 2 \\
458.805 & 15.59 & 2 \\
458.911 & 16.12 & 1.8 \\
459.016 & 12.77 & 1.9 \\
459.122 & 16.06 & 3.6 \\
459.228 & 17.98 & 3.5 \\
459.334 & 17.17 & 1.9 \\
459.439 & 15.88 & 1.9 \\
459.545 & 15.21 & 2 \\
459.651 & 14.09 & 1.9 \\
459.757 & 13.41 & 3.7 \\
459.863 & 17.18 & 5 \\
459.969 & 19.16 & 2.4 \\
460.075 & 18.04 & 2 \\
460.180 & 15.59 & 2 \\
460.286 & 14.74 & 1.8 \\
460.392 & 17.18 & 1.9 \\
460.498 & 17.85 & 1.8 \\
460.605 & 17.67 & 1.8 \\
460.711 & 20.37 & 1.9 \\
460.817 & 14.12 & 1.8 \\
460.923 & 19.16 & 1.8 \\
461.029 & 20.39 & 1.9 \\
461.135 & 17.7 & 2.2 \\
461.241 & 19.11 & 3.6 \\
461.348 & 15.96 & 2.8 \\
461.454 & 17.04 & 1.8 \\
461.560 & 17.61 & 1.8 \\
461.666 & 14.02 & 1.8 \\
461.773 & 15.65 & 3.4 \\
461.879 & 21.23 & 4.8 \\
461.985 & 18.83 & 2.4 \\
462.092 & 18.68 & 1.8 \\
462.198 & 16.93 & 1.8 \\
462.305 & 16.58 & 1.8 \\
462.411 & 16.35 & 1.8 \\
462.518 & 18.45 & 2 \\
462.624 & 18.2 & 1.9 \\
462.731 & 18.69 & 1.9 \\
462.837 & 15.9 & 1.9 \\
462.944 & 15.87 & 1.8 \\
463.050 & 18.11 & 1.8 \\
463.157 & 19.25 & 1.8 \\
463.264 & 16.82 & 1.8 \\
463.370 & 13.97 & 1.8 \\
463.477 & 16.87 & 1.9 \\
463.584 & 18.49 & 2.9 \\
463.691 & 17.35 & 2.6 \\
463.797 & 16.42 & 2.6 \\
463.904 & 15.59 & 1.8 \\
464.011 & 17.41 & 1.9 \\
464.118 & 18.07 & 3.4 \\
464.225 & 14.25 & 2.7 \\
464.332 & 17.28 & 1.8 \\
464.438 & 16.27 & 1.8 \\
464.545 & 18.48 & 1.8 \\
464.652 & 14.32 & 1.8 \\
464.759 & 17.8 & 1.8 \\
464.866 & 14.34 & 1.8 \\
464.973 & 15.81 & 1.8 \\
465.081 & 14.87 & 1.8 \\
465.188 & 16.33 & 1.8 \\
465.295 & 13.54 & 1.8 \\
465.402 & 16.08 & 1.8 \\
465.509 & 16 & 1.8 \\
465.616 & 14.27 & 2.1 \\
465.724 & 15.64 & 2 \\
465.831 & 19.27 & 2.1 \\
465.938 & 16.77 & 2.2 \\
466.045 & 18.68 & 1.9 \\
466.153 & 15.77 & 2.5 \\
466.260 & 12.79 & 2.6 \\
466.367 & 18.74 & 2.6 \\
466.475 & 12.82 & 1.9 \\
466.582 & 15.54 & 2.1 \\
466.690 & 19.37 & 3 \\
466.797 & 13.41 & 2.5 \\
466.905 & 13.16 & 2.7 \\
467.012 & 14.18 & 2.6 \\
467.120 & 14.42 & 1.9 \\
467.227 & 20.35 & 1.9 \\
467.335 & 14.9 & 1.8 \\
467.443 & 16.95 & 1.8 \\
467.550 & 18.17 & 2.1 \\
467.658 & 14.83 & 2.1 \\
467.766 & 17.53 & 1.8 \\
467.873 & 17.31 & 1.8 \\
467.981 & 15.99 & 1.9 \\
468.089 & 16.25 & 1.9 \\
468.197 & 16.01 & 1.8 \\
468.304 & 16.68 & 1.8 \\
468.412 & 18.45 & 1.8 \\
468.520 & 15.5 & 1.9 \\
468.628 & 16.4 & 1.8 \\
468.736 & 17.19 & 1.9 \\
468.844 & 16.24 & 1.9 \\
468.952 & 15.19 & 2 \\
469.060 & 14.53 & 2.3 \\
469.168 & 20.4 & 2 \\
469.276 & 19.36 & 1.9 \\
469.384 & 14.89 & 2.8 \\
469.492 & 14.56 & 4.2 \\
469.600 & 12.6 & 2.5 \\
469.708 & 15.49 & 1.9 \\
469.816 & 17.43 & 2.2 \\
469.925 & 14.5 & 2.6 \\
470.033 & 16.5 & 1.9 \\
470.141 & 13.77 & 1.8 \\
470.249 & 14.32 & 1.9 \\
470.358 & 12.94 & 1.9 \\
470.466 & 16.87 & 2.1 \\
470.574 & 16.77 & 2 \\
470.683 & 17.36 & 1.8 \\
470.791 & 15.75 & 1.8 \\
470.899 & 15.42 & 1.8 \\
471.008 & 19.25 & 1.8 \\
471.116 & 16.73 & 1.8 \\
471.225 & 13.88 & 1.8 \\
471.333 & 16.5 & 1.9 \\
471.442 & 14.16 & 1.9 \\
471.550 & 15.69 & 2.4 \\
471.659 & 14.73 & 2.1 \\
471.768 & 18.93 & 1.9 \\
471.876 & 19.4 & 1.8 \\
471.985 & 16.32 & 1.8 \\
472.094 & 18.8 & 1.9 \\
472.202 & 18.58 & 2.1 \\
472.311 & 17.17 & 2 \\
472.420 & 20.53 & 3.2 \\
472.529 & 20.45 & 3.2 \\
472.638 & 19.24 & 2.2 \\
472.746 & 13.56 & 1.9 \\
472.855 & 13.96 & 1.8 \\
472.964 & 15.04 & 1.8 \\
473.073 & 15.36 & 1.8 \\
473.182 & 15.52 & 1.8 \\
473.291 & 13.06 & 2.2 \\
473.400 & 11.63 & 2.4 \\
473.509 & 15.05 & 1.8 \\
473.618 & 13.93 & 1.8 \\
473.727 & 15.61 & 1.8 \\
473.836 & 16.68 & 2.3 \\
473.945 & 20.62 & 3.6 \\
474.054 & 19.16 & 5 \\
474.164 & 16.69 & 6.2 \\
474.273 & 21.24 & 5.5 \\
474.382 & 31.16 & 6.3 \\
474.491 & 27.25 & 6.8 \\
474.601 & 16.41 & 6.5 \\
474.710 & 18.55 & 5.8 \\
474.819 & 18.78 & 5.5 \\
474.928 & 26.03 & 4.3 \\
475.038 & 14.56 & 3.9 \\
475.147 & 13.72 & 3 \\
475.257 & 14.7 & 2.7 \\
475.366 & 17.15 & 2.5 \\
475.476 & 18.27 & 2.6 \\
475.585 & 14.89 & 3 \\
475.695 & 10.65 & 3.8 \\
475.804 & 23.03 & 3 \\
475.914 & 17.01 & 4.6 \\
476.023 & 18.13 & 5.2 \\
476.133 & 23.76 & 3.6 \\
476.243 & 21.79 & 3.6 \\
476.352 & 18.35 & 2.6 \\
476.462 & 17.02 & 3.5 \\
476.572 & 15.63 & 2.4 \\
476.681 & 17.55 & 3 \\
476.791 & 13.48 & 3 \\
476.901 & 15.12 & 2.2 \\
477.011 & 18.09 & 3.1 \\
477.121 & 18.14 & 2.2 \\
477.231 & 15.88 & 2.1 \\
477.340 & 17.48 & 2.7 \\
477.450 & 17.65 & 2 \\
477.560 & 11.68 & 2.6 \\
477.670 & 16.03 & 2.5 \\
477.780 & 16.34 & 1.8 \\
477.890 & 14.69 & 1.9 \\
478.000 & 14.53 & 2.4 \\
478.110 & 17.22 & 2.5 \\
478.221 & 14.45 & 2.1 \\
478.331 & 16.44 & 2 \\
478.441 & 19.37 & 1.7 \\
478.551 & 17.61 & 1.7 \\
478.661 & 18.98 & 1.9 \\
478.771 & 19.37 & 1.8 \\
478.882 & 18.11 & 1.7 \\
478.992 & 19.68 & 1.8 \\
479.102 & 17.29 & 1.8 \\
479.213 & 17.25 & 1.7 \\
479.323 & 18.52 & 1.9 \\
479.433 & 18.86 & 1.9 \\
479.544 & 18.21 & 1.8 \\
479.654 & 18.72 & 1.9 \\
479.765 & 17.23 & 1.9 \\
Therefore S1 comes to 0.39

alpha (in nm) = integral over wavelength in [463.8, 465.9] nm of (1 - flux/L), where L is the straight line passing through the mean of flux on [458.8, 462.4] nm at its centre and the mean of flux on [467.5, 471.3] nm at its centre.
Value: 0.06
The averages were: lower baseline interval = 16.9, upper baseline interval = 16.1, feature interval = 16.1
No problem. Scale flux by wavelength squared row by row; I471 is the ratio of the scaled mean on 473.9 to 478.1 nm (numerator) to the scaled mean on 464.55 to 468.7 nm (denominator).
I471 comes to 1.16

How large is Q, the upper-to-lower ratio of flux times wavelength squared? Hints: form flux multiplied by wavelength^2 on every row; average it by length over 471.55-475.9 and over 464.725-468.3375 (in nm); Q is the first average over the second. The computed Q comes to 1.13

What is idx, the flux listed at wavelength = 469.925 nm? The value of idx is 14.5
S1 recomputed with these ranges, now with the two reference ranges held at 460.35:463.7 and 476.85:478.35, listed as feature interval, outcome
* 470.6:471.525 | 0.03 nm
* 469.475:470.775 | 0.11 nm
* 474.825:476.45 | -0.19 nm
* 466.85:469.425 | 0.07 nm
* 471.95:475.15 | -0.30 nm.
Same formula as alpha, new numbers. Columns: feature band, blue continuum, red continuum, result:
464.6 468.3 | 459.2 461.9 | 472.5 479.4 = 0.26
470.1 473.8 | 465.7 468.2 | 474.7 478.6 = 0.12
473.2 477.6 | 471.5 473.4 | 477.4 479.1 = -0.23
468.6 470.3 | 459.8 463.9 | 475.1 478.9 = 0.13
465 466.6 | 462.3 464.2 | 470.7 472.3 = 0.11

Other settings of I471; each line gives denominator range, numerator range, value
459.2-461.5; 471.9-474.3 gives 1.04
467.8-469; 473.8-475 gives 1.31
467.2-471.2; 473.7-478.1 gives 1.13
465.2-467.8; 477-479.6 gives 1.13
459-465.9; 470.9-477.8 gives 1.09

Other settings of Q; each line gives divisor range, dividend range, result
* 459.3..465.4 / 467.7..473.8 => 0.99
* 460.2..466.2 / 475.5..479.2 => 1.08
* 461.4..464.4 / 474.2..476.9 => 1.15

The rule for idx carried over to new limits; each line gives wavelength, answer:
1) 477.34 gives 17.48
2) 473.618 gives 13.93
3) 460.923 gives 19.16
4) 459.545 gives 15.21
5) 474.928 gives 26.03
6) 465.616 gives 14.27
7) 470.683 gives 17.36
